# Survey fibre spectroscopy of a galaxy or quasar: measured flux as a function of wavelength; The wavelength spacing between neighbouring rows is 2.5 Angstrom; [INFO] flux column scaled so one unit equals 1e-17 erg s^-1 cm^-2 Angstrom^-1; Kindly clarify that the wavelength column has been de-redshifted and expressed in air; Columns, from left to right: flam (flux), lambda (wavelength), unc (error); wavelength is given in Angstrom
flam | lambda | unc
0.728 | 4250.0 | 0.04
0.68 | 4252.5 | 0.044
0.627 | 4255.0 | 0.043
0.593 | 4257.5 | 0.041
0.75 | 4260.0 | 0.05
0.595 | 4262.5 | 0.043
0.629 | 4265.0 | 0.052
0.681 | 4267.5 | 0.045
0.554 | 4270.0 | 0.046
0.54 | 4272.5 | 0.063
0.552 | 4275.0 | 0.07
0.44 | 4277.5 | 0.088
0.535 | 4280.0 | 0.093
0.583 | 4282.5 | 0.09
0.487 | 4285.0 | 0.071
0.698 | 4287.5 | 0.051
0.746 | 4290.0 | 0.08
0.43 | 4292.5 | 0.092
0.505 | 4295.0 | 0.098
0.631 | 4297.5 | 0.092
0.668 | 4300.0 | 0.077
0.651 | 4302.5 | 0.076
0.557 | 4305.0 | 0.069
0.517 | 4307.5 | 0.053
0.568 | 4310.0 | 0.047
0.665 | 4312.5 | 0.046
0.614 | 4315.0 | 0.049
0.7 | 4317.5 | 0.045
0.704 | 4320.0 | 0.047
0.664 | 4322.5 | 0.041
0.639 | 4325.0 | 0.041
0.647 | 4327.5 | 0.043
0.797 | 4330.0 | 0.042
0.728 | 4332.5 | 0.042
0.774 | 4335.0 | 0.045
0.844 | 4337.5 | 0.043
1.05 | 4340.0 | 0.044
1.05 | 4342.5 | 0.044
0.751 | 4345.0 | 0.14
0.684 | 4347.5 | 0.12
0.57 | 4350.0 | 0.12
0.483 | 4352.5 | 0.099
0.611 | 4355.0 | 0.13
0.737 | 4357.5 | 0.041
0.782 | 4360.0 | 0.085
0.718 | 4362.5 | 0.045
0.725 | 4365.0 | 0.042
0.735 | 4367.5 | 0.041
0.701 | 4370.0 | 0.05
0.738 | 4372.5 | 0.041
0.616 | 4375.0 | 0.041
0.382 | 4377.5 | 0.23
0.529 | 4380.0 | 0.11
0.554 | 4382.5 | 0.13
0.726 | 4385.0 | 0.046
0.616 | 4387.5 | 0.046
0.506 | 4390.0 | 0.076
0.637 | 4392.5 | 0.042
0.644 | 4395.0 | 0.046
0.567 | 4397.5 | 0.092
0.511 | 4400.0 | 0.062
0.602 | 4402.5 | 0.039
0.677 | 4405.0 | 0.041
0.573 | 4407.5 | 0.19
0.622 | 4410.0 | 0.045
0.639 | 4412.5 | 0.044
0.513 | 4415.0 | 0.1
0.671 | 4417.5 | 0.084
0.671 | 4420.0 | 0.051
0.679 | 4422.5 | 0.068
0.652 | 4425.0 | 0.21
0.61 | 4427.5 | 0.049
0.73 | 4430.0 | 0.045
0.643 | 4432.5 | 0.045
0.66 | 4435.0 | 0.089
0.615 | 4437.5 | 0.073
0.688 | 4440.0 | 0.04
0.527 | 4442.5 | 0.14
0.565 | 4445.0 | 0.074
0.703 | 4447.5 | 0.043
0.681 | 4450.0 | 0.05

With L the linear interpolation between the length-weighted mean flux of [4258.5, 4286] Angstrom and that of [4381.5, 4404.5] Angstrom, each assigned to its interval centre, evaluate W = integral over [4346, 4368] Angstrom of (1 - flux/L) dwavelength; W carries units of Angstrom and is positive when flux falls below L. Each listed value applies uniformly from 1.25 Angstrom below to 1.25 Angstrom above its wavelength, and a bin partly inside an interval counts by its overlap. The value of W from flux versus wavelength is -2.9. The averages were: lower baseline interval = 0.578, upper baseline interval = 0.599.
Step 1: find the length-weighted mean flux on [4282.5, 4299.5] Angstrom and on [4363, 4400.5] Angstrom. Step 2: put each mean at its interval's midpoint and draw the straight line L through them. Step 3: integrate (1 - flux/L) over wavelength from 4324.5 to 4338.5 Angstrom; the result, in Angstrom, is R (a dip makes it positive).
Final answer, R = -3.3 Angstrom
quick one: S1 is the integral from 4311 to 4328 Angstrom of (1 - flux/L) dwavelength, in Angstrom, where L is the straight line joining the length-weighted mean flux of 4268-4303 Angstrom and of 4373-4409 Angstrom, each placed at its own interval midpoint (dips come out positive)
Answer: -2.5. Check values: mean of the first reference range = 0.574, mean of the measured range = 0.661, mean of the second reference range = 0.585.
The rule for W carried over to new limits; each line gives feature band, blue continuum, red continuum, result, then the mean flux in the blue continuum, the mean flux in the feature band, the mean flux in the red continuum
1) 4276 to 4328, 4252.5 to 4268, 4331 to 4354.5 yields 7.8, 0.647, 0.601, 0.766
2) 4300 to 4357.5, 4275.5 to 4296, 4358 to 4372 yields -3.8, 0.554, 0.694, 0.733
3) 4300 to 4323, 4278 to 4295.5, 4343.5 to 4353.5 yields -1.3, 0.566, 0.628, 0.636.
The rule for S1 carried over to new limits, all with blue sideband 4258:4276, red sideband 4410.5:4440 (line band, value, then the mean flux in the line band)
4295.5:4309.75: 0.6 Angstrom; 0.597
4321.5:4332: -1.1 Angstrom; 0.69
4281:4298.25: 1.1 Angstrom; 0.581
